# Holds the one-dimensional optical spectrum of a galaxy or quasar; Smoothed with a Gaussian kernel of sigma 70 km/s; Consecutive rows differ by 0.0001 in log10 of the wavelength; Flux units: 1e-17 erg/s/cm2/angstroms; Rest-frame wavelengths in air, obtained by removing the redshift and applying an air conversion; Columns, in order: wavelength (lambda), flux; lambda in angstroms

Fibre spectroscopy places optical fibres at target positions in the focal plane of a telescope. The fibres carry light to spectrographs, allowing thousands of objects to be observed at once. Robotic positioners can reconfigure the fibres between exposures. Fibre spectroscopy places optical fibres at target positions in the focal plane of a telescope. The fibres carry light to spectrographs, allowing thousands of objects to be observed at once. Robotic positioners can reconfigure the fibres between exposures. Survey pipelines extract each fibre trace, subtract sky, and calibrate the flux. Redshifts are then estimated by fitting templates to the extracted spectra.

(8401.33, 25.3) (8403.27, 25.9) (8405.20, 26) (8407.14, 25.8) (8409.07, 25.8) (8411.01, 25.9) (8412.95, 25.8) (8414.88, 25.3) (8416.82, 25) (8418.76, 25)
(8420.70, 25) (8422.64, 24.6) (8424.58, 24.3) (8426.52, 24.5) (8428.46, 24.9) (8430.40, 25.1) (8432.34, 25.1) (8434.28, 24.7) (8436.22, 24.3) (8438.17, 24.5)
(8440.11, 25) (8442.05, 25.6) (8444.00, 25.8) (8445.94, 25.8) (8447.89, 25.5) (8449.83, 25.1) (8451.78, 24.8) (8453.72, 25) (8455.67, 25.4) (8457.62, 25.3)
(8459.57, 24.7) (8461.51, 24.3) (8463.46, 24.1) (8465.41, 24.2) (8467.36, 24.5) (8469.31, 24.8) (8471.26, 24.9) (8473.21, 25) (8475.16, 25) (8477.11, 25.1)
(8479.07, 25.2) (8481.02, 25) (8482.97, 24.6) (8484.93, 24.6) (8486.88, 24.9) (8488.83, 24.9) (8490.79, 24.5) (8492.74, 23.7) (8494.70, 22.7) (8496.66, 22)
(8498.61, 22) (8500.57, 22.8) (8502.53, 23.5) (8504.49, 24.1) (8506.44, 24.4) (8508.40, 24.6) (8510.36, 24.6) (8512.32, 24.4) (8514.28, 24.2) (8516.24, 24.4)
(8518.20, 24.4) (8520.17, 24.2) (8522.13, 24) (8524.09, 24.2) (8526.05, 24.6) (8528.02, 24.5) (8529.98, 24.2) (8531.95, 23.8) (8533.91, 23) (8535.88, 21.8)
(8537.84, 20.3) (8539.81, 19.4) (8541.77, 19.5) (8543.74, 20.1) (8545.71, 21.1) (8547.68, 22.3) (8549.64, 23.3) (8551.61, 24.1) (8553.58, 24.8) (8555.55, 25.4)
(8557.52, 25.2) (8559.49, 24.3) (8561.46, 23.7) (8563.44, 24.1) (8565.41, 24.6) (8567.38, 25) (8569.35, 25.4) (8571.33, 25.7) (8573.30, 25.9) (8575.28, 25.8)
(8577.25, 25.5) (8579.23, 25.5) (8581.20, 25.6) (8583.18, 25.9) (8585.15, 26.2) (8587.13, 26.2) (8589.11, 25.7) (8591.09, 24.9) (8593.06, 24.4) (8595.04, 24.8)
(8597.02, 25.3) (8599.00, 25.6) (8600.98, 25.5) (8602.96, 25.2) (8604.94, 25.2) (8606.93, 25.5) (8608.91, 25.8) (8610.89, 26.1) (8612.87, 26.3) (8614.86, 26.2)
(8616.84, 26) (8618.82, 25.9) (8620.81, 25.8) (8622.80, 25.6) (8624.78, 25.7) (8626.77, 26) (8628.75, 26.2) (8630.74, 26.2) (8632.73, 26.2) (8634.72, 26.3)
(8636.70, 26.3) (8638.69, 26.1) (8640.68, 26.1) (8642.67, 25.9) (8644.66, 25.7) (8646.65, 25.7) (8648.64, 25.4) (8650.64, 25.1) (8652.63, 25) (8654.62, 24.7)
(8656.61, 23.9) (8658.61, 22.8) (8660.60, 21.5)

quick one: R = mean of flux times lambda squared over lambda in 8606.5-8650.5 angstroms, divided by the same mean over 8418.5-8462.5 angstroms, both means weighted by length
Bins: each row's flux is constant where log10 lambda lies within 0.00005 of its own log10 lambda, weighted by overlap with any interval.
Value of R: 1.1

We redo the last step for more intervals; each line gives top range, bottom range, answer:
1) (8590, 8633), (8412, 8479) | 1.07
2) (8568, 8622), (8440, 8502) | 1.07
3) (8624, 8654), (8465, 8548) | 1.13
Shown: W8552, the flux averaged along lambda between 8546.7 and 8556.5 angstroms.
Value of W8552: 24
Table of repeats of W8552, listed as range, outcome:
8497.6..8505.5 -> 23.1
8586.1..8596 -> 25.2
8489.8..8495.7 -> 23.6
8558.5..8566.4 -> 24.2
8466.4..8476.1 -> 24.8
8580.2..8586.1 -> 25.9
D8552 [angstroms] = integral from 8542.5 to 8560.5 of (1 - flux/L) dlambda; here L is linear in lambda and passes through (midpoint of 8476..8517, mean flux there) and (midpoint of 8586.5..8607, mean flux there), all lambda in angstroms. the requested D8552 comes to 1.0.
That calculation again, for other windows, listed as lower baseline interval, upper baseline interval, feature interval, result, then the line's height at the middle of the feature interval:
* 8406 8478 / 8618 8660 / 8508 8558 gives 3.9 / 25.2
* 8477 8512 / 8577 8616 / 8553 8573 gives 0.2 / 25.1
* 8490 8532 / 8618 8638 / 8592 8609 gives 0.2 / 25.5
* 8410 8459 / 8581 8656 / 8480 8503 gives 1.4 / 25.3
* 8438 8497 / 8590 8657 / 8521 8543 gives 2.2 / 25.1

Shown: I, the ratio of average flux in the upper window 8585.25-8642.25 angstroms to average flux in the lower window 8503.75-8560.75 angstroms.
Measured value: 1.1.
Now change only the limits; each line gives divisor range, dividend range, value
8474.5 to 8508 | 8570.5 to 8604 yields 1.06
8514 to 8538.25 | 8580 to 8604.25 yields 1.07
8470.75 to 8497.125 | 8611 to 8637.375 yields 1.06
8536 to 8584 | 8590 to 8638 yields 1.08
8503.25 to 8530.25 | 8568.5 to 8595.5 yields 1.05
